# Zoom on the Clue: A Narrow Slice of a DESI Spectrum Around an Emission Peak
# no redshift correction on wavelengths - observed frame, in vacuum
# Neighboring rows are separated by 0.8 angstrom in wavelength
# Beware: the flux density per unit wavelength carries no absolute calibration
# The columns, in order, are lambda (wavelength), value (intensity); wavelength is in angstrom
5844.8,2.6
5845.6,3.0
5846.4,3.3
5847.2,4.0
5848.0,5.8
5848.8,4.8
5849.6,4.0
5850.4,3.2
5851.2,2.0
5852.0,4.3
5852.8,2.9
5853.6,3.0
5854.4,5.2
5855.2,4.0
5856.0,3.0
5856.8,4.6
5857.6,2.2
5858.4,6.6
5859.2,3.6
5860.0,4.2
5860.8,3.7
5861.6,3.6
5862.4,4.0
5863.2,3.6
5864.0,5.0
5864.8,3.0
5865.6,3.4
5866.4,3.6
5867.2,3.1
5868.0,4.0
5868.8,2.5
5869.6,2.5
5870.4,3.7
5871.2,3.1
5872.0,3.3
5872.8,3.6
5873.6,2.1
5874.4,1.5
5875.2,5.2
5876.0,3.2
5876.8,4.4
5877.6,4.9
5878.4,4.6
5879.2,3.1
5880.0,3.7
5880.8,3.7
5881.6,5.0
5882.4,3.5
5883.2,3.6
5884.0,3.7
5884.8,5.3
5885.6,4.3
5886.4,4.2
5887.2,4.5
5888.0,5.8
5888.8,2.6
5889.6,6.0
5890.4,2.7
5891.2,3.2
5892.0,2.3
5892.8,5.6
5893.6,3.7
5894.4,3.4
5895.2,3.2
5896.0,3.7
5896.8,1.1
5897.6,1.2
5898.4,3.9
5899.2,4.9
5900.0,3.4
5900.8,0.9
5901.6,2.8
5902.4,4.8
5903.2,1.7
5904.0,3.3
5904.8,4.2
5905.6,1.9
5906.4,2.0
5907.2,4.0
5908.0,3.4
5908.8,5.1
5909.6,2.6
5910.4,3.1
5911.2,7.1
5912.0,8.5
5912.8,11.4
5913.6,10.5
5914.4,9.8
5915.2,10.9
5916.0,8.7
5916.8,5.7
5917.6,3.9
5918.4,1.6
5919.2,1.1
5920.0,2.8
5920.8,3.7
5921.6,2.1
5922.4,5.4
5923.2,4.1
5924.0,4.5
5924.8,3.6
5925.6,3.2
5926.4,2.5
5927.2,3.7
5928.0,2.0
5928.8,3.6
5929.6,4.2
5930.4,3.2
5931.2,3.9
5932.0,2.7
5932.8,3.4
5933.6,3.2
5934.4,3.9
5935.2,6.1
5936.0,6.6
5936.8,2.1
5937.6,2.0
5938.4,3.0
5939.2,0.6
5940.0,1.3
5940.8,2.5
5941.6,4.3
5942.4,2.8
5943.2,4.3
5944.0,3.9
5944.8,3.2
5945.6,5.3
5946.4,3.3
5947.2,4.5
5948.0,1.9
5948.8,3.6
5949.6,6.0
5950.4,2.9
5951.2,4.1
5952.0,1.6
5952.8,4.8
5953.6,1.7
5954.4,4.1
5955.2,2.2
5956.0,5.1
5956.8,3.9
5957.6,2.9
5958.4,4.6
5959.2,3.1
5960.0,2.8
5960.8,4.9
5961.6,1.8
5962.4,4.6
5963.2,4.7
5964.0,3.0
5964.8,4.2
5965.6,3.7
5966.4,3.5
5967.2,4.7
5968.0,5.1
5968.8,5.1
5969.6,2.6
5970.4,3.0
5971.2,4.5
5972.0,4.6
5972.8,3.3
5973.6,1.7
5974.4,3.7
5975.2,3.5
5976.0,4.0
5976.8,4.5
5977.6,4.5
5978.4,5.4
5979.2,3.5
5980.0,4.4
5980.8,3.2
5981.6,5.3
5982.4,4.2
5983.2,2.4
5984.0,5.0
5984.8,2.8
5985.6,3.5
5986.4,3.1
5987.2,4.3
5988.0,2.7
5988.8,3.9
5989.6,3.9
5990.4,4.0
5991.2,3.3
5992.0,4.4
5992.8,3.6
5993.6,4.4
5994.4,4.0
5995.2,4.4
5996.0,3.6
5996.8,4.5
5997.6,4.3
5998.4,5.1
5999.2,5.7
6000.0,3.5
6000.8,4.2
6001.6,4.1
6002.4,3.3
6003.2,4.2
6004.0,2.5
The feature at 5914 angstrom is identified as H-beta 4861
